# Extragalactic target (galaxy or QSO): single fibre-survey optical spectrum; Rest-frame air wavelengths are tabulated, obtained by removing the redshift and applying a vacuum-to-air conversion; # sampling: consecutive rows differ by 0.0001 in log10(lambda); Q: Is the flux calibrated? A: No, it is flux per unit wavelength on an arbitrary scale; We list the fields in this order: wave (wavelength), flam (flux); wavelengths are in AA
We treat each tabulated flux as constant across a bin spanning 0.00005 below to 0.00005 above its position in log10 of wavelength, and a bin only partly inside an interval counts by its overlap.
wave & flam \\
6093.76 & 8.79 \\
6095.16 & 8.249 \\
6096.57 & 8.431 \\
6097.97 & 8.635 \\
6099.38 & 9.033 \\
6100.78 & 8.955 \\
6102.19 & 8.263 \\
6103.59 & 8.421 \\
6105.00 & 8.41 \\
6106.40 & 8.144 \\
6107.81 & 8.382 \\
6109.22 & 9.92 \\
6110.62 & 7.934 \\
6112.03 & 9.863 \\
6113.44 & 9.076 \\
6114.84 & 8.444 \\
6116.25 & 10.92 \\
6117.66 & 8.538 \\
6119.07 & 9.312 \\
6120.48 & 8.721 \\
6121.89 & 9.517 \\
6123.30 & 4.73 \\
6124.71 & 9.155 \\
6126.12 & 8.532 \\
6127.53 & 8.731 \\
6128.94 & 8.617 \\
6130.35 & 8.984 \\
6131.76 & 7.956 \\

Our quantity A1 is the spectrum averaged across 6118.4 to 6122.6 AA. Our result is 9.17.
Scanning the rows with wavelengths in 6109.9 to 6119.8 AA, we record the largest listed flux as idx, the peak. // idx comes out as 10.92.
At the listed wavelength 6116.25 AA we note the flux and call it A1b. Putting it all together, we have 10.92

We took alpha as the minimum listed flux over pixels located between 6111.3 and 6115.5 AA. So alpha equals 8.444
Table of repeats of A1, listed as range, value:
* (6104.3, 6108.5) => 8.32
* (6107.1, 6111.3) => 8.75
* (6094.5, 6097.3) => 8.34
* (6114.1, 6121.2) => 9.19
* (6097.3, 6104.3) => 8.65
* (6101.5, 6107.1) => 8.32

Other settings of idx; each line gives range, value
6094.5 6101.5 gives 9.033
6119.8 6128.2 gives 9.517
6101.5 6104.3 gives 8.421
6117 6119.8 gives 9.312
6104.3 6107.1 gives 8.41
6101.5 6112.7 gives 9.92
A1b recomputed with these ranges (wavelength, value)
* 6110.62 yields 7.934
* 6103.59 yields 8.421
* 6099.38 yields 9.033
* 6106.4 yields 8.144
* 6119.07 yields 9.312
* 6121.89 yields 9.517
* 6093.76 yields 8.79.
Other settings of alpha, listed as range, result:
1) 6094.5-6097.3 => 8.249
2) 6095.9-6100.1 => 8.431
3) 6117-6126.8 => 4.73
